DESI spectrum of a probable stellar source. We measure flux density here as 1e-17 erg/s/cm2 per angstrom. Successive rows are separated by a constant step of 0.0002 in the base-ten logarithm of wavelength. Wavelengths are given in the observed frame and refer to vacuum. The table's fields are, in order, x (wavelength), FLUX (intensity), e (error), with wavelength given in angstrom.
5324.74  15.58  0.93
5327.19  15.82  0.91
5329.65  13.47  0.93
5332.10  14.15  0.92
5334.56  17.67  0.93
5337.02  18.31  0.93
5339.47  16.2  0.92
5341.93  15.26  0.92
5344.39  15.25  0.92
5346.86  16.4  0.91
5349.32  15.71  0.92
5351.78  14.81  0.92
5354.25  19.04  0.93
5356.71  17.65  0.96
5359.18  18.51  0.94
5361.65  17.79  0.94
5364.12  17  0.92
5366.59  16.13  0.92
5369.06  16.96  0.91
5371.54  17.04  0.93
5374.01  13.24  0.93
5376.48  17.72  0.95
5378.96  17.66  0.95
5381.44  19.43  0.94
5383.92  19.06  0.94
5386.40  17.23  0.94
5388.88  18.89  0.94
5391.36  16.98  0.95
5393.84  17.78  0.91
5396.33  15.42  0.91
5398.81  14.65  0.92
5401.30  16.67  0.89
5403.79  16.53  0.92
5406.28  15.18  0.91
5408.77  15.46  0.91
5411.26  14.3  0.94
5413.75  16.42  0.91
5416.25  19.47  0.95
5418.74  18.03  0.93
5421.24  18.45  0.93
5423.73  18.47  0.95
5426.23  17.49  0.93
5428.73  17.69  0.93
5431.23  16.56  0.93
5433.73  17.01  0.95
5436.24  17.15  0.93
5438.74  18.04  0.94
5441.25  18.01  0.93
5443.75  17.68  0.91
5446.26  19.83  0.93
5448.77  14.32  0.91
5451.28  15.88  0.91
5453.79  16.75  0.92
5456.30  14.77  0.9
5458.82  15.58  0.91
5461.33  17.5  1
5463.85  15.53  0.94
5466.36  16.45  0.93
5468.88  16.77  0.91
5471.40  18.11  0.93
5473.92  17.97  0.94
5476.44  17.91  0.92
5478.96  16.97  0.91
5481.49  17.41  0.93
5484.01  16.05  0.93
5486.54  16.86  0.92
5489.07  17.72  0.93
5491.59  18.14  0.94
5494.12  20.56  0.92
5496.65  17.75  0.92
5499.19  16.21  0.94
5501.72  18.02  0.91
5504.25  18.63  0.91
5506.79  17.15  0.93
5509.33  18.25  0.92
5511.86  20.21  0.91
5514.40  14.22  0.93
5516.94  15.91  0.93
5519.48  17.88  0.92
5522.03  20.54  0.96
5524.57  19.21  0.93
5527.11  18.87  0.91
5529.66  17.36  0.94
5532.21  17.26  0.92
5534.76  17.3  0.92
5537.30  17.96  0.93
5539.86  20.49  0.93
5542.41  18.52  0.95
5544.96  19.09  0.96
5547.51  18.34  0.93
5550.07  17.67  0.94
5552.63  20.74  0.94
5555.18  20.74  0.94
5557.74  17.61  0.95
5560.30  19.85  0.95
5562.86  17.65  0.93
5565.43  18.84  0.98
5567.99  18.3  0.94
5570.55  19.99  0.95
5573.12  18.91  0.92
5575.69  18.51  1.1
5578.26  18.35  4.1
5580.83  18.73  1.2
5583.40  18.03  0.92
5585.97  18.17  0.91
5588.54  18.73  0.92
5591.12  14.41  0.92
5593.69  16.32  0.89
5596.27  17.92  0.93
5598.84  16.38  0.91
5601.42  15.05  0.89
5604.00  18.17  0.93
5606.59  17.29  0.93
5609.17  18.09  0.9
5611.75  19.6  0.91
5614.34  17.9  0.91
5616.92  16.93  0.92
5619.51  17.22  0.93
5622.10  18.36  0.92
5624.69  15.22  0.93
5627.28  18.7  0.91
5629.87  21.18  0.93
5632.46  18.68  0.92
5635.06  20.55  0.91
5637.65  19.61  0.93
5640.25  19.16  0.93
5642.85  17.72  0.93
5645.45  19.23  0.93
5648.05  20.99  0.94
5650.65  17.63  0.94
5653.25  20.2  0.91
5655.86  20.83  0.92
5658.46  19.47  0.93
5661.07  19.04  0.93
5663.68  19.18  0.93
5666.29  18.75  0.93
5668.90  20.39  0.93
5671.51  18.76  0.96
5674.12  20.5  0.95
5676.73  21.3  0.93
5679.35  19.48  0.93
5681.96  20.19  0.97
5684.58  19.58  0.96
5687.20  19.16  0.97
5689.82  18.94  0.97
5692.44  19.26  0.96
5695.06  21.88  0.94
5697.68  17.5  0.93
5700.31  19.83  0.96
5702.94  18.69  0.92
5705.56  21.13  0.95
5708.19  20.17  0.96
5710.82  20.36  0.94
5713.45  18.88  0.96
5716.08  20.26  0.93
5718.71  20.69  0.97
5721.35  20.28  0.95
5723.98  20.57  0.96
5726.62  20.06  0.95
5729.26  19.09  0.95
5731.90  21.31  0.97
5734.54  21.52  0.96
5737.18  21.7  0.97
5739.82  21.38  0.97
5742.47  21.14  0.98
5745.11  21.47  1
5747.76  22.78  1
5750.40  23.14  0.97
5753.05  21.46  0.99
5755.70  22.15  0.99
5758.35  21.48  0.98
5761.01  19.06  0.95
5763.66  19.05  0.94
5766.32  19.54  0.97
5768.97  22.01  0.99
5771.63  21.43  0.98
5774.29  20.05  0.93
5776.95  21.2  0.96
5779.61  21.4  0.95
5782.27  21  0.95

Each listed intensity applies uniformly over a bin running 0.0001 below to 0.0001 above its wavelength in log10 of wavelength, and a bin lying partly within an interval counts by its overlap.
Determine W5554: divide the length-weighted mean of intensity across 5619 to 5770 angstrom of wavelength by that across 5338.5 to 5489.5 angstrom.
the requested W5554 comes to 1.2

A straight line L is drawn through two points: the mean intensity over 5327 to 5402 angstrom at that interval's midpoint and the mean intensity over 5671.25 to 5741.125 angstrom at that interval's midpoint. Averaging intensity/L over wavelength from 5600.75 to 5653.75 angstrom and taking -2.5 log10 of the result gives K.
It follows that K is 0.050 mag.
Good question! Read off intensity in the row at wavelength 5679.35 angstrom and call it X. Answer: 19.48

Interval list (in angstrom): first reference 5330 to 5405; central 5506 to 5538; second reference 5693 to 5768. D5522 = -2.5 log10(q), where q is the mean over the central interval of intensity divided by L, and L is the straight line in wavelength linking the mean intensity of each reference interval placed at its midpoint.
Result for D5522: 0.03 mag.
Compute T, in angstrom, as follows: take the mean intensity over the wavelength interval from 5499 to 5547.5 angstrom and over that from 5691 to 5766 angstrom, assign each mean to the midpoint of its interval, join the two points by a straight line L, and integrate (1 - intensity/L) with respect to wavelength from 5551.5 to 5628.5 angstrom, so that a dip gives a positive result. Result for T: 3.6 angstrom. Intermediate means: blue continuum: 18.1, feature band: 18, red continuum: 20.6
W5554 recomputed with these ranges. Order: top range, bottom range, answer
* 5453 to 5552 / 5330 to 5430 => 1.05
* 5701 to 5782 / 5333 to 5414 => 1.24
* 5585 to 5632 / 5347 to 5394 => 1.02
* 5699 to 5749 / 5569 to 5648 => 1.13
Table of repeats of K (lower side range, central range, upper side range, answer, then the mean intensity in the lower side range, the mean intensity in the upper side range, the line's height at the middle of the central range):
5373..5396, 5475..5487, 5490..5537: 0.05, 17.5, 18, 17.9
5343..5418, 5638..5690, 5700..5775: 0.02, 16.8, 20.7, 19.9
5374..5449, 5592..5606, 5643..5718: 0.13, 17.2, 19.7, 18.9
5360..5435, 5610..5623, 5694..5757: 0.09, 17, 20.7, 19.5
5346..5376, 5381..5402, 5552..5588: -0.02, 16.7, 18.9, 17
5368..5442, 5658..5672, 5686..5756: 0.04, 17.1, 20.5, 19.9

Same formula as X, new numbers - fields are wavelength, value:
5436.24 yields 17.15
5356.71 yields 17.65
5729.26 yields 19.09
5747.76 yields 22.78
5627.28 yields 18.7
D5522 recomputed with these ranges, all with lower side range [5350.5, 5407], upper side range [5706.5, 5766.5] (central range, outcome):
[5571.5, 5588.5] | 0.037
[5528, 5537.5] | 0.071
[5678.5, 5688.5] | 0.034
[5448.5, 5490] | 0.083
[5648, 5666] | 0.026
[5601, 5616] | 0.095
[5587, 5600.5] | 0.154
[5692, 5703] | 0.047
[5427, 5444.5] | 0.012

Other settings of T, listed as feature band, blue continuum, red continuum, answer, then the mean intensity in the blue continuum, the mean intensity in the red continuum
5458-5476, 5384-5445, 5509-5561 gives 0.8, 17.1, 18.5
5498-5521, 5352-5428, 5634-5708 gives 1.0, 17.1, 19.6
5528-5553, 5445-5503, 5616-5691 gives -0.7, 17.1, 19.2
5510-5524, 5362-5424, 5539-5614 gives 0.0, 17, 18.3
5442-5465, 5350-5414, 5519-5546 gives 1.6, 16.8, 18.6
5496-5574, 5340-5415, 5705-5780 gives 0.4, 16.7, 20.8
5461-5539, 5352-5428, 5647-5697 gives 2.1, 17.1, 19.7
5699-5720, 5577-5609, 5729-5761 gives 0.6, 17.3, 21.5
